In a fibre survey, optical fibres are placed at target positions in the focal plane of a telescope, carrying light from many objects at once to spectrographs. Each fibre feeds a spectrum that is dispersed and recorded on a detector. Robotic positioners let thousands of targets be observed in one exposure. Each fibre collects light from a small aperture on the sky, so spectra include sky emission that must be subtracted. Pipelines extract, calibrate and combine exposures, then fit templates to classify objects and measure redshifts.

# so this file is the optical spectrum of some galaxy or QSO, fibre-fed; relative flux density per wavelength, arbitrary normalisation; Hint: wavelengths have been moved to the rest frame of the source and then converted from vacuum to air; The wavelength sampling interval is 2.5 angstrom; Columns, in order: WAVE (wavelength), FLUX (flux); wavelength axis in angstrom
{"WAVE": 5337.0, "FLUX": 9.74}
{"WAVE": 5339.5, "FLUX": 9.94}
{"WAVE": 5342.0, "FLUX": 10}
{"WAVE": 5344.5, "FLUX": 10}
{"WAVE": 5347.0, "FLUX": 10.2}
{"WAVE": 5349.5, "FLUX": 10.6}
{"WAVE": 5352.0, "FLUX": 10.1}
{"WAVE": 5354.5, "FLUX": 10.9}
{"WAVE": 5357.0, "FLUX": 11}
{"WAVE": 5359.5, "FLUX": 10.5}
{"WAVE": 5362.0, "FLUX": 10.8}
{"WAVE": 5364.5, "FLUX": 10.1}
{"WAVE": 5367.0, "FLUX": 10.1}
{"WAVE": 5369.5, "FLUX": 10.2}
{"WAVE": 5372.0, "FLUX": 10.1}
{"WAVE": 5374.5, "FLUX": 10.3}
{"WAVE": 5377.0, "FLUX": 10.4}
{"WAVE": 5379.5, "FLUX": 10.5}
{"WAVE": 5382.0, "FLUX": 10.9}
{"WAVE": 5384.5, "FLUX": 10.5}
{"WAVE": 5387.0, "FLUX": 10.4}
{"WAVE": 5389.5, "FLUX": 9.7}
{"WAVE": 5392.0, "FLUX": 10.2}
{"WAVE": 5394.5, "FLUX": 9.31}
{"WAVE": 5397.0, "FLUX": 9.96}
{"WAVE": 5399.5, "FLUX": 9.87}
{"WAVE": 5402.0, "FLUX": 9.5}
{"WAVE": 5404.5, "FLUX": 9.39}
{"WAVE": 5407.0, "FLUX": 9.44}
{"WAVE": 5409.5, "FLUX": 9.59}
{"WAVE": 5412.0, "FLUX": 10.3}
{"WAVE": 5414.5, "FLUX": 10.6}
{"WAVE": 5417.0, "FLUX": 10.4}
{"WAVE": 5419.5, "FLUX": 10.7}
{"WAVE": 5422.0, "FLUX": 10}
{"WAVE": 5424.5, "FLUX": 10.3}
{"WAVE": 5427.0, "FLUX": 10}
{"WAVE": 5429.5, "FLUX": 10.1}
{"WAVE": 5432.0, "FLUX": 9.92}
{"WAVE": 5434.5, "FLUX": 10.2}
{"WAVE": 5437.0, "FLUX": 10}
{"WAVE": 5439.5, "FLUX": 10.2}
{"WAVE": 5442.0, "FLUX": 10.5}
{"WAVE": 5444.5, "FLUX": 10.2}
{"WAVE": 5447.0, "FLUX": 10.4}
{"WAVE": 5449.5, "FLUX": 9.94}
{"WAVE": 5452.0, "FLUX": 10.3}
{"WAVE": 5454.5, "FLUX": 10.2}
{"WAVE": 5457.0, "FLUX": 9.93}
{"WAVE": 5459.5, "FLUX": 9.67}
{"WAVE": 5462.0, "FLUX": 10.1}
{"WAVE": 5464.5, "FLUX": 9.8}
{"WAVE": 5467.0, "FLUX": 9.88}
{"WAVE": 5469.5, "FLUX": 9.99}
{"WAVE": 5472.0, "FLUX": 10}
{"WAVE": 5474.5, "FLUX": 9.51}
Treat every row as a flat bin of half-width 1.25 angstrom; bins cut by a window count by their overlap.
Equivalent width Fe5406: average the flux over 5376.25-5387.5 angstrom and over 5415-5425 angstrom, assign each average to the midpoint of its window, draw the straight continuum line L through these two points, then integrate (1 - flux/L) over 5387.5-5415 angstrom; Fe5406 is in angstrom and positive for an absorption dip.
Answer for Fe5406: 1.7 angstrom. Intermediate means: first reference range 10.6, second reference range 10.4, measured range 9.8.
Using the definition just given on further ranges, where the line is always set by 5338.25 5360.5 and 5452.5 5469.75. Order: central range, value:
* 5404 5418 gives 0.2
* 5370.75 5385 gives -0.3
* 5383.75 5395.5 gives 0.2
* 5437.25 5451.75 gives -0.3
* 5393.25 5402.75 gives 0.5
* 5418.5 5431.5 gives -0.1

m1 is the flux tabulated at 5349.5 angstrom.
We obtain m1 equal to 10.6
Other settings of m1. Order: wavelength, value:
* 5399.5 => 9.87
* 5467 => 9.88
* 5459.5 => 9.67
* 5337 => 9.74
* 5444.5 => 10.2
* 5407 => 9.44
